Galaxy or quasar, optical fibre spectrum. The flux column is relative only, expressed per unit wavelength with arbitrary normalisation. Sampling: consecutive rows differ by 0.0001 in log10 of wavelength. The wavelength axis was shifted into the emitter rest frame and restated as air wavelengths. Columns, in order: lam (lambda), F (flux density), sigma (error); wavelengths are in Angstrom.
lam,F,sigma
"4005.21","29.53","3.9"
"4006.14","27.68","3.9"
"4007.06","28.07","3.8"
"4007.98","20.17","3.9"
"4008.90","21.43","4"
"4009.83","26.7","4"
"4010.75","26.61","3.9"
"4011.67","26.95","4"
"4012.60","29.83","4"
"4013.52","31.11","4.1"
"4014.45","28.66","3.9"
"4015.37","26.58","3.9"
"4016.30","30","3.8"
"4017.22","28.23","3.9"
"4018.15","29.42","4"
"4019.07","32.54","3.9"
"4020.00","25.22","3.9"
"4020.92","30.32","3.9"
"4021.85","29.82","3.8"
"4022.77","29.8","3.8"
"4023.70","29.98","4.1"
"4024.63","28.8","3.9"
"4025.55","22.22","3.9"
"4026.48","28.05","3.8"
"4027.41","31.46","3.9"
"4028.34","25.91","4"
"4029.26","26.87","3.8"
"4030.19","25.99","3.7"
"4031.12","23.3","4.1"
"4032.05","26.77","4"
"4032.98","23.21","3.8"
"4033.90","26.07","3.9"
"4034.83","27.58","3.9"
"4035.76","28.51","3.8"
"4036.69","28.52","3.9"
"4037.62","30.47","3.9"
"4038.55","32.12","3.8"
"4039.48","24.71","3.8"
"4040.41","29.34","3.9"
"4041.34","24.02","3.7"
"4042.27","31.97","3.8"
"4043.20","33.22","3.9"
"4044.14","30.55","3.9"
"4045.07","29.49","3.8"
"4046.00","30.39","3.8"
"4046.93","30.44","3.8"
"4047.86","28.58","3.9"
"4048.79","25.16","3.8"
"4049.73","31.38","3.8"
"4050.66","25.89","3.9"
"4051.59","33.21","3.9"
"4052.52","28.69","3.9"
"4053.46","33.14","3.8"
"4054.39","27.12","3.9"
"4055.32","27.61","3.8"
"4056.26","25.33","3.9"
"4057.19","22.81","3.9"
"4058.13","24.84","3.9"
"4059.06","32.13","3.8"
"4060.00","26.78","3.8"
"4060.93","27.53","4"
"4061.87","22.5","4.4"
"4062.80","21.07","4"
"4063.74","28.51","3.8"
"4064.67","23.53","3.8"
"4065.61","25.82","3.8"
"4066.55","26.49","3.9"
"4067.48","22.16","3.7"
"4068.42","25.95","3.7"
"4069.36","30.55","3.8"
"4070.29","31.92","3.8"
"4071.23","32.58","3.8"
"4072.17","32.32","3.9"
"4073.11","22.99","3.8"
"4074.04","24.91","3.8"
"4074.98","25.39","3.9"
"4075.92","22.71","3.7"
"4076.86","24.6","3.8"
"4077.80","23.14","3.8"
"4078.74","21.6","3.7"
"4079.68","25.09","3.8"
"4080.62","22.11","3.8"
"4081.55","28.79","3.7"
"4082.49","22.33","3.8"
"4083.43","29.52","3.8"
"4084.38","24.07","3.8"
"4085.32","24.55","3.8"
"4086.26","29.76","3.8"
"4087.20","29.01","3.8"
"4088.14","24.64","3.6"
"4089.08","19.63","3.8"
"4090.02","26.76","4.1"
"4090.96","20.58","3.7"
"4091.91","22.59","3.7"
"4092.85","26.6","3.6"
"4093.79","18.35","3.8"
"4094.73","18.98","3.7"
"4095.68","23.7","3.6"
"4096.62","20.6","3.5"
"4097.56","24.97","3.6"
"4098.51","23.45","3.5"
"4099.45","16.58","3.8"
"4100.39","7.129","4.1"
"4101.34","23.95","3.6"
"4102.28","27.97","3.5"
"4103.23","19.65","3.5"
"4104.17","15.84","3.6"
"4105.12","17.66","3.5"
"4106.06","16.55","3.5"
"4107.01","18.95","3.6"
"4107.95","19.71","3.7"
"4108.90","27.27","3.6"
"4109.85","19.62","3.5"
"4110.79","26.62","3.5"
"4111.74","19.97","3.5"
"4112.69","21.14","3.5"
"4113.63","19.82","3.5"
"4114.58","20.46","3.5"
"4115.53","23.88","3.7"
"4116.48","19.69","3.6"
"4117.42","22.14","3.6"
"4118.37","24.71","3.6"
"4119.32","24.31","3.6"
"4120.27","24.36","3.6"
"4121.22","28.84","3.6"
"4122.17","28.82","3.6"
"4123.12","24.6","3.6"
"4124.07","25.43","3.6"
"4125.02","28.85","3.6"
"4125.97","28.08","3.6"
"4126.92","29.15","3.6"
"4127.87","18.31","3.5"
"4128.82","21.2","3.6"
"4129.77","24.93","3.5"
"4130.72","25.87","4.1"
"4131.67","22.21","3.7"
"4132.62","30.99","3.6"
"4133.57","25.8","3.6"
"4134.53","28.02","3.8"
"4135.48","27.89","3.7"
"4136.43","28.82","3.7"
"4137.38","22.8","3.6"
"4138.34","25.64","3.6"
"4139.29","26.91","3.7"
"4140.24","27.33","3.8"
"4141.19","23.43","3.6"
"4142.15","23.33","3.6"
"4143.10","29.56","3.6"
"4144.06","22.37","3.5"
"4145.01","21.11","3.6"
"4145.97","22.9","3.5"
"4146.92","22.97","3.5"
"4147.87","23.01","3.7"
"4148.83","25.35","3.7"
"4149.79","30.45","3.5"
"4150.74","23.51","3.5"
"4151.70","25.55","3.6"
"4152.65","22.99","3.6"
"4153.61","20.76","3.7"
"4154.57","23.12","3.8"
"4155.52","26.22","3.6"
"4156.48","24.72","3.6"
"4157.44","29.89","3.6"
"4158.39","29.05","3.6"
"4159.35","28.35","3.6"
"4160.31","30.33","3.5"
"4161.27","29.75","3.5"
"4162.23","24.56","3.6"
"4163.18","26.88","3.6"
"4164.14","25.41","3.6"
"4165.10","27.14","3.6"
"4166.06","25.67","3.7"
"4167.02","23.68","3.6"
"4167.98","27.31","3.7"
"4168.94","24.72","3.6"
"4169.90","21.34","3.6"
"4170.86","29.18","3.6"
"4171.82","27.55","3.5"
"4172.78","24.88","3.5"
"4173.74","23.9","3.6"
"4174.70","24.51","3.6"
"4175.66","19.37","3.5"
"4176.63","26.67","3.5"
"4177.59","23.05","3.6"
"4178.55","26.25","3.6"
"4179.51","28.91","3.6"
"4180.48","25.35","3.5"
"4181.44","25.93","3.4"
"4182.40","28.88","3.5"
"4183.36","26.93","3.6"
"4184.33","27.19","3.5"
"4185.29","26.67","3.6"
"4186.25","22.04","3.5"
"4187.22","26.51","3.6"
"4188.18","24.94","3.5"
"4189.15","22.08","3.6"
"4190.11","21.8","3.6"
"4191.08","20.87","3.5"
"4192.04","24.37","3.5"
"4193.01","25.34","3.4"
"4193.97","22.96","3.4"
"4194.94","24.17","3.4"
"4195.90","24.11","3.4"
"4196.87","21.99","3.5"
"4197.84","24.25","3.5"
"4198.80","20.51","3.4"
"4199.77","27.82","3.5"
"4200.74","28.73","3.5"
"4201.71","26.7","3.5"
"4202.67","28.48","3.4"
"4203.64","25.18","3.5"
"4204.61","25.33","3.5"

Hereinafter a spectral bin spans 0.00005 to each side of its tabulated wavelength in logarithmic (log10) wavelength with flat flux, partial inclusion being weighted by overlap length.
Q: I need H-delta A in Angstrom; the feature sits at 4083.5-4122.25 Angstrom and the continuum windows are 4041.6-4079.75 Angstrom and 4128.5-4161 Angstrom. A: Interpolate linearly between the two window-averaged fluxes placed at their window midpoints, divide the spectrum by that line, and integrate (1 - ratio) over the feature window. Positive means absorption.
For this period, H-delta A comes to 6.1 Angstrom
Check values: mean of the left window 27.3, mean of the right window 25.6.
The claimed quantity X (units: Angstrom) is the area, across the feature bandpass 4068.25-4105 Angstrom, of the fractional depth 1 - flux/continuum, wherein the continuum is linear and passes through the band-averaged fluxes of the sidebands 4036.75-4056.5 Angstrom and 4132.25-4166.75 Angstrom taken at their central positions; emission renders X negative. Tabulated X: 5.3 Angstrom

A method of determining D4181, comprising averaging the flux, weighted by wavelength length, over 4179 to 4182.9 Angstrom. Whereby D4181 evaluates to 27.3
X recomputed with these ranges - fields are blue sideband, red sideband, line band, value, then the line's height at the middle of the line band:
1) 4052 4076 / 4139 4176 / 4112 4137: 0.96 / 25.9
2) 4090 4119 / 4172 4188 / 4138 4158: -1.03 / 23.6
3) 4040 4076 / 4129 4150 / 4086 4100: 2.02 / 26.7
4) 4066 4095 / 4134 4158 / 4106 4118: 1.80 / 25.2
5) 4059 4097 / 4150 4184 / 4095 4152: 4.31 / 25.5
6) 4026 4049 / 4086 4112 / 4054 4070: -0.28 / 25.5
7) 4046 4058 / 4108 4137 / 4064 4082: 0.82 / 27.2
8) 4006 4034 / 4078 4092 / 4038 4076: -2.74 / 25.9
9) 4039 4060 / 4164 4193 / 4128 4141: 0.25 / 26.3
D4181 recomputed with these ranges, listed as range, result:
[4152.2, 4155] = 22.2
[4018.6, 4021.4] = 29.4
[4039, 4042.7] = 27.5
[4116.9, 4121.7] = 24.8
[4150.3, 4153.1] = 24.1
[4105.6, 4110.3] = 20.4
